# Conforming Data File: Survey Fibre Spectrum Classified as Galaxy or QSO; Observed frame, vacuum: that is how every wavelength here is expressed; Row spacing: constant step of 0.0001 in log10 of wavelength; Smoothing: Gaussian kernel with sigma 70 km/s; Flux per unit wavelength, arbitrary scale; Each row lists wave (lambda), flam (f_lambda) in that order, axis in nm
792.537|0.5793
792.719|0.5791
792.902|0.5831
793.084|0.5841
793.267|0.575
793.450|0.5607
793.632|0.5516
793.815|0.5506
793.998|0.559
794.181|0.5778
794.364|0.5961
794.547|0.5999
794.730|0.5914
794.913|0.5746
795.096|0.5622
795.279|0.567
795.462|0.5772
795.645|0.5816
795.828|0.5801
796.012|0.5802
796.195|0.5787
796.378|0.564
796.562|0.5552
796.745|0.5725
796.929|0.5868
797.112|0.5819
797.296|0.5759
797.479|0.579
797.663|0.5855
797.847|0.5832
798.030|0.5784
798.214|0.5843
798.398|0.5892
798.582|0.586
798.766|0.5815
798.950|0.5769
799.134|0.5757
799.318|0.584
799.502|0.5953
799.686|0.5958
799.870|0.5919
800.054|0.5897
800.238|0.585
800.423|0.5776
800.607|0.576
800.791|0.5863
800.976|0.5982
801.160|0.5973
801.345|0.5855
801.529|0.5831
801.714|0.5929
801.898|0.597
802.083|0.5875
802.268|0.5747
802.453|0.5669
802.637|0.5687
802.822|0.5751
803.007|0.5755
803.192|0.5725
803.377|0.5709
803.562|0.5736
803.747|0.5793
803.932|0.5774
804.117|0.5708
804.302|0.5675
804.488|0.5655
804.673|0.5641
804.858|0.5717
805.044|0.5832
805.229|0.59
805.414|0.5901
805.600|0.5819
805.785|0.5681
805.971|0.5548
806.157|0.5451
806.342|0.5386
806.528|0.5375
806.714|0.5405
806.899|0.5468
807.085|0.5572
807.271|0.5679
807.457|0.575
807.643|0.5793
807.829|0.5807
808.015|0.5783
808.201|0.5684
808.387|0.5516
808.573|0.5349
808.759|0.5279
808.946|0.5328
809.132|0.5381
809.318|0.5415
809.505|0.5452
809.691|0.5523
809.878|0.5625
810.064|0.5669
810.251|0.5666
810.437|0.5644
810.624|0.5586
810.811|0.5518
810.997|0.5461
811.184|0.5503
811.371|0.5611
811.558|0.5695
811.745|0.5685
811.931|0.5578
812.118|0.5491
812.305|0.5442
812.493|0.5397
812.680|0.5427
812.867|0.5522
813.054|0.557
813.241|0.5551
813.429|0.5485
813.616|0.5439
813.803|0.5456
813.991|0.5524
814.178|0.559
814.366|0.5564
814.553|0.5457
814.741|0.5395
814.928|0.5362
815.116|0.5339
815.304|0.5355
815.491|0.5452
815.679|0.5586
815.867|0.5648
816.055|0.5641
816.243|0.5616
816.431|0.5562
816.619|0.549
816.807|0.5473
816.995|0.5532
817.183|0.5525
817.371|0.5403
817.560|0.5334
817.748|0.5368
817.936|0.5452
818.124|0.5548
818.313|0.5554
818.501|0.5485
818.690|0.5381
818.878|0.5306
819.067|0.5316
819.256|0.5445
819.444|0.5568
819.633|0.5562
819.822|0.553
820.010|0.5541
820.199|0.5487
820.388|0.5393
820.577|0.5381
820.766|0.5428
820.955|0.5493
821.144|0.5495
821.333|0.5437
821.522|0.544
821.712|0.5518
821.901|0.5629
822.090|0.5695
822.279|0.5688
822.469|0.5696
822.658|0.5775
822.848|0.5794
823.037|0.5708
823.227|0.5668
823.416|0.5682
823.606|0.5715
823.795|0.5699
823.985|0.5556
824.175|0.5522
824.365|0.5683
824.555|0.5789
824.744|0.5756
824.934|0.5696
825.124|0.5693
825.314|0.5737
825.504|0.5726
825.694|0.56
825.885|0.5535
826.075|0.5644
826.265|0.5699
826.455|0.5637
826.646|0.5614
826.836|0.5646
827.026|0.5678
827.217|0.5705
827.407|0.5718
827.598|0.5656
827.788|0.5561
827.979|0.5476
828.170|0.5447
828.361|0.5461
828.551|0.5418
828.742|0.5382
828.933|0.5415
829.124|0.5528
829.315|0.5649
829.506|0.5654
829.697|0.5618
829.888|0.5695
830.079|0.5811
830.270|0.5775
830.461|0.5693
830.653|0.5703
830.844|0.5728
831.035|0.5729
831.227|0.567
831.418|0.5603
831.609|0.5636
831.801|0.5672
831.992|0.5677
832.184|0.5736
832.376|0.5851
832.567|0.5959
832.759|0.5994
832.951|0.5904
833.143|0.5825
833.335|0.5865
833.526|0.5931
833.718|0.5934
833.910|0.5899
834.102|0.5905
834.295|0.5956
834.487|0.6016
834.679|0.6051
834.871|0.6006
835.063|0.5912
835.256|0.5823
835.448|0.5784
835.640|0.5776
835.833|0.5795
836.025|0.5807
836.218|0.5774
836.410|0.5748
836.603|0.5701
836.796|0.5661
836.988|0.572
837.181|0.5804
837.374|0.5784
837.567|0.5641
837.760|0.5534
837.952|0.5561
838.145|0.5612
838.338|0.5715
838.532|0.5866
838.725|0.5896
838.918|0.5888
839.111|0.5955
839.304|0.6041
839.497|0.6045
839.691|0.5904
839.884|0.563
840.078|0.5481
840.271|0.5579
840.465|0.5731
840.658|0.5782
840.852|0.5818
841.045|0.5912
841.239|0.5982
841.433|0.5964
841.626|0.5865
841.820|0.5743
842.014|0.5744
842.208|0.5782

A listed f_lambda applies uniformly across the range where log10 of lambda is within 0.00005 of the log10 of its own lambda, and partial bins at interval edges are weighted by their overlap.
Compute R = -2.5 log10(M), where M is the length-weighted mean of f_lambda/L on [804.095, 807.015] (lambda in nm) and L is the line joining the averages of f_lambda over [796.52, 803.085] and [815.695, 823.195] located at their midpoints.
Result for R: 0.02 mag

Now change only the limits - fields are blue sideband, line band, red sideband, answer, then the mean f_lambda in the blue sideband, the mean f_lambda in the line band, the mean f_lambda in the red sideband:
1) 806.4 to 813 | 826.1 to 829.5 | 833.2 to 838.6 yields 0.03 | 0.554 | 0.557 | 0.581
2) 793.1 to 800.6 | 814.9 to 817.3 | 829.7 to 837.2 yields 0.06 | 0.578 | 0.551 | 0.581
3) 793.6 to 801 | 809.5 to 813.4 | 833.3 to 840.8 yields 0.05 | 0.58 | 0.555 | 0.581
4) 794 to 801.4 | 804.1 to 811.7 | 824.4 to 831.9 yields 0.03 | 0.582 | 0.56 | 0.564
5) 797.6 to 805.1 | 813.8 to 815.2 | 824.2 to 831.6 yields 0.05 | 0.581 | 0.546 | 0.564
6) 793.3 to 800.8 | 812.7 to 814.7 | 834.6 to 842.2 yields 0.05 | 0.579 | 0.551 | 0.58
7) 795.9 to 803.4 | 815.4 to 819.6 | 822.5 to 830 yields 0.04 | 0.582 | 0.549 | 0.563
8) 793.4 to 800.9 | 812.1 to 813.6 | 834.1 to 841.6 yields 0.06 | 0.579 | 0.548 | 0.581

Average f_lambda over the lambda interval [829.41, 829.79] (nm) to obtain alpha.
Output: 0.564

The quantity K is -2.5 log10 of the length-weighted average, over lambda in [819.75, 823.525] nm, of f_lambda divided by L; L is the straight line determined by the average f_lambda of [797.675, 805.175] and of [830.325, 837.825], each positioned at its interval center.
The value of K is 0.04 mag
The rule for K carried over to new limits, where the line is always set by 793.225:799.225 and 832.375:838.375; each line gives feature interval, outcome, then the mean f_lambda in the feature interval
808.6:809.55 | 0.08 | 0.536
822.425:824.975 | 0.02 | 0.57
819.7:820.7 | 0.06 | 0.547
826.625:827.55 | 0.02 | 0.568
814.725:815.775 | 0.07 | 0.542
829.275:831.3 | 0.02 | 0.57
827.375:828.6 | 0.05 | 0.553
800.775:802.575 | -0.02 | 0.587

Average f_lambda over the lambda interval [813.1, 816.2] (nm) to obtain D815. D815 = 0.549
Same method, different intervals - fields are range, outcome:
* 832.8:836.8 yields 0.587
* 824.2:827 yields 0.567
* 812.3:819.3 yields 0.547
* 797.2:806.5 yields 0.579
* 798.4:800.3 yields 0.586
